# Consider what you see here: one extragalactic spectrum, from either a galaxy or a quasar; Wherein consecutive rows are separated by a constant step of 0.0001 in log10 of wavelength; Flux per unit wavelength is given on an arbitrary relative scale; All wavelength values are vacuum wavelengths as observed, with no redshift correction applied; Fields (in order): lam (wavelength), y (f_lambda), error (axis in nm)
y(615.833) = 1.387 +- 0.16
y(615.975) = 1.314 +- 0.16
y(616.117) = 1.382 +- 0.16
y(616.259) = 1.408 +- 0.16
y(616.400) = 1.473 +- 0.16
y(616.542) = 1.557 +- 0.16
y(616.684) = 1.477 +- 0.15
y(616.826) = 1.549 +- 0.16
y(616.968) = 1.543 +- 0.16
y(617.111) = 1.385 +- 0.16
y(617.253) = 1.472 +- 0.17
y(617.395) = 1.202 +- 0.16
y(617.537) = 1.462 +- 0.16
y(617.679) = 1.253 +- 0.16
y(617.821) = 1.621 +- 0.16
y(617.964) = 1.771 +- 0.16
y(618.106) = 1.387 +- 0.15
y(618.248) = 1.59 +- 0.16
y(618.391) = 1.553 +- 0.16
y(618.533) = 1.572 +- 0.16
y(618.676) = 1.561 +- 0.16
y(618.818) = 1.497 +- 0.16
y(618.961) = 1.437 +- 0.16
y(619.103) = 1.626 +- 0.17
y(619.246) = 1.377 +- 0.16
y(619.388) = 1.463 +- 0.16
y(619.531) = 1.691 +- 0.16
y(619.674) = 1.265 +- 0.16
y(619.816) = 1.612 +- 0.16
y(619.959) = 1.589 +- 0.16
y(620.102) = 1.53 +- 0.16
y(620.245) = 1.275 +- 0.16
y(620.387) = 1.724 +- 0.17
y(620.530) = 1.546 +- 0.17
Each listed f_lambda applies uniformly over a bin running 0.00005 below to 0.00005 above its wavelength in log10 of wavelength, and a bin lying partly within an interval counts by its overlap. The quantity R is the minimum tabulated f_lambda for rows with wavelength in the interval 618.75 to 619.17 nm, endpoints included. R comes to 1.437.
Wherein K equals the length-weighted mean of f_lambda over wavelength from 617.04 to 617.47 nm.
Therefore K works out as 1.36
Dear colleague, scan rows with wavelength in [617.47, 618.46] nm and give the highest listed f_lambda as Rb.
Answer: 1.771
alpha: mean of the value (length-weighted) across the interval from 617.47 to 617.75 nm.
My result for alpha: 1.36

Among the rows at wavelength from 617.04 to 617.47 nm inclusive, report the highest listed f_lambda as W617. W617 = 1.472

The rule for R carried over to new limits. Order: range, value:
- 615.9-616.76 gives 1.314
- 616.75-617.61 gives 1.202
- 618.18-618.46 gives 1.553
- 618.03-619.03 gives 1.387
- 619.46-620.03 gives 1.265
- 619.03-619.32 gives 1.377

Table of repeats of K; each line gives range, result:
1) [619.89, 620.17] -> 1.56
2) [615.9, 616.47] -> 1.4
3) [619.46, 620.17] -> 1.54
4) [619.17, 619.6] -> 1.51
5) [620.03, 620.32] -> 1.41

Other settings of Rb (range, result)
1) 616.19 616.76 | 1.557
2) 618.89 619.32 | 1.626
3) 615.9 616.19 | 1.382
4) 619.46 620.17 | 1.691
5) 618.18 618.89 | 1.59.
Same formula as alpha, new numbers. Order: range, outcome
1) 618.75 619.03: 1.46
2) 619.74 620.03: 1.6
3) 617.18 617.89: 1.4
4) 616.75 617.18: 1.49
